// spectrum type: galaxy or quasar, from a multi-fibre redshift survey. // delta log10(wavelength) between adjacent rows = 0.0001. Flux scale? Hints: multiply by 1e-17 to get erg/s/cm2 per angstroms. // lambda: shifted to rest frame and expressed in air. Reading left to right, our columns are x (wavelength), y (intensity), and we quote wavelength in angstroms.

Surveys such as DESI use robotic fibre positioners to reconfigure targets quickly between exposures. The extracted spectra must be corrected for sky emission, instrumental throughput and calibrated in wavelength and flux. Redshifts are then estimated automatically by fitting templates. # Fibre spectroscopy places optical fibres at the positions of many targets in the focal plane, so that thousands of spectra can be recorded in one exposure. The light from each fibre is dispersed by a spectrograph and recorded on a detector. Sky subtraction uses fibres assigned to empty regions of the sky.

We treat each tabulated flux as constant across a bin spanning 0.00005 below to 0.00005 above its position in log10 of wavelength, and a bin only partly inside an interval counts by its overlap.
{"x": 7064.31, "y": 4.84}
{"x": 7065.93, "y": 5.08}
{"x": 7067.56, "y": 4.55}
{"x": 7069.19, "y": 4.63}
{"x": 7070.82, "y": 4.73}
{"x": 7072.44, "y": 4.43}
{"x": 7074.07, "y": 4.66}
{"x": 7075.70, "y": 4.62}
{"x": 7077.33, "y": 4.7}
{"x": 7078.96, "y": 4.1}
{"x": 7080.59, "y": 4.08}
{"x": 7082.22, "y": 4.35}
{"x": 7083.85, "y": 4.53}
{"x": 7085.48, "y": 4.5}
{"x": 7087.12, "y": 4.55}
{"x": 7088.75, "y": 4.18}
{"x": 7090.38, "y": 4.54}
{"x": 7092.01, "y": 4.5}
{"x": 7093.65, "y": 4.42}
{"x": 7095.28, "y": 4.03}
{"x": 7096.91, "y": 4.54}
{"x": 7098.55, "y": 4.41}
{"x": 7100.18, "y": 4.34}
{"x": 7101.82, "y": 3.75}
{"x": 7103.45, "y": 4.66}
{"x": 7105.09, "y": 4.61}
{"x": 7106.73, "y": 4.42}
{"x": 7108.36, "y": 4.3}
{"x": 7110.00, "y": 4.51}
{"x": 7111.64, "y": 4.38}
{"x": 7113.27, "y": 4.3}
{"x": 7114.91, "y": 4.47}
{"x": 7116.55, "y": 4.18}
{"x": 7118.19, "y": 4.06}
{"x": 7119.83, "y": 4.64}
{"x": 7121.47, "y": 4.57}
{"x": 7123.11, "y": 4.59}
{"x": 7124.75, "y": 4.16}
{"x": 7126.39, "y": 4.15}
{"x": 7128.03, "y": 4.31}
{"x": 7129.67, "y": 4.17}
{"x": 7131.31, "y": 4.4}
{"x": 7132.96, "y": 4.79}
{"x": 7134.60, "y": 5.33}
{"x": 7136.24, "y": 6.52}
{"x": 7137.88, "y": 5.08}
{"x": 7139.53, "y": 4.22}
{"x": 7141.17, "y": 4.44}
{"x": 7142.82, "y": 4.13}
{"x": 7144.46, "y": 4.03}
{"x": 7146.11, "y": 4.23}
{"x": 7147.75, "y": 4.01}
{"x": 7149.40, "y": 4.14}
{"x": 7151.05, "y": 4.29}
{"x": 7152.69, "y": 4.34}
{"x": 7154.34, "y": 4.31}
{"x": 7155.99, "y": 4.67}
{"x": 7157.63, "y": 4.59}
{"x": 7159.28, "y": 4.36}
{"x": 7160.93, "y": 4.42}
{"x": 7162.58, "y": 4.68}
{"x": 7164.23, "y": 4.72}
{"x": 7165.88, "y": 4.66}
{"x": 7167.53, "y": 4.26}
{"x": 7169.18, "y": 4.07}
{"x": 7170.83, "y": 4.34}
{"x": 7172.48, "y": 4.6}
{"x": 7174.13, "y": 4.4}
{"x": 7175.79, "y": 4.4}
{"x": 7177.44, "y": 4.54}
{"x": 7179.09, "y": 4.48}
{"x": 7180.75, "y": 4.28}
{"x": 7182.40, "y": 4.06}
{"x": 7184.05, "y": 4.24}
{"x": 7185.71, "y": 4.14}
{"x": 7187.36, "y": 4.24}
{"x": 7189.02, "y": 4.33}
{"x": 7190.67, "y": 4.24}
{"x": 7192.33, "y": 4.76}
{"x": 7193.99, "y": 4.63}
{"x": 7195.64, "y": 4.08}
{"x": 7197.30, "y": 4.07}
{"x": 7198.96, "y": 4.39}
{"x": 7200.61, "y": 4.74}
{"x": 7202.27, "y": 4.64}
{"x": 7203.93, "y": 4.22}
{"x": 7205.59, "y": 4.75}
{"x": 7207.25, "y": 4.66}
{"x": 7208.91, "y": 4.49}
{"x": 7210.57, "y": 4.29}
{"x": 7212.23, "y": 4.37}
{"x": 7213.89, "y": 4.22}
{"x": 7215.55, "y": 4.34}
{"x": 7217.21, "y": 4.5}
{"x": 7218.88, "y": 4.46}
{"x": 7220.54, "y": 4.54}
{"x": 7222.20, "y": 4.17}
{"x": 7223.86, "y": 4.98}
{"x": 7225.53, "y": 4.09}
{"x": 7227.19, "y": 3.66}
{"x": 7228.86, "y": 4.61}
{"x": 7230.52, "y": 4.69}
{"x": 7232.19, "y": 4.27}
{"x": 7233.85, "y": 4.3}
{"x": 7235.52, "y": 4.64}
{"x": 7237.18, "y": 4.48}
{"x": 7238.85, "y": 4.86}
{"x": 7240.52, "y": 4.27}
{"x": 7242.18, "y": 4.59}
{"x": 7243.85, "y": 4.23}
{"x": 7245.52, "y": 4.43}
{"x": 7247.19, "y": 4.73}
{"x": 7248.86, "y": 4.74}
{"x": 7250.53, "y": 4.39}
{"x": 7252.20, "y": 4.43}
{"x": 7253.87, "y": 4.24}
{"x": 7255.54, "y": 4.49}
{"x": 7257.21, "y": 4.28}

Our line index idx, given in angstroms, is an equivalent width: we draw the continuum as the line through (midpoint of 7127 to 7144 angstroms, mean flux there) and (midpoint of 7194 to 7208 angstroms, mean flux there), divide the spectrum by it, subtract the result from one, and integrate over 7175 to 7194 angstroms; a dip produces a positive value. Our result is 0.7 angstroms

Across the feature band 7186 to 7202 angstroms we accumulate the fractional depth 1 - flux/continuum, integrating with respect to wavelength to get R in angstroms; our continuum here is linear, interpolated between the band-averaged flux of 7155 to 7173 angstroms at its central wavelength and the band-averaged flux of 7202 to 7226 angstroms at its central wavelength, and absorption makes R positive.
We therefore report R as 0.3 angstroms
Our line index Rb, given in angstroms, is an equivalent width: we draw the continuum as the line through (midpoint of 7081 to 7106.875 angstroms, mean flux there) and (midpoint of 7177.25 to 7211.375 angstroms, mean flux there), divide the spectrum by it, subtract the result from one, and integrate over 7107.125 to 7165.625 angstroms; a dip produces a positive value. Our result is -1.1 angstroms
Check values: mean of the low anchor 4.39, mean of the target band 4.47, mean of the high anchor 4.39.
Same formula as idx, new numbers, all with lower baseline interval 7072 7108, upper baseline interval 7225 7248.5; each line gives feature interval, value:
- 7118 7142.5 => -1.24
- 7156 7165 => -0.30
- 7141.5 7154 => 0.65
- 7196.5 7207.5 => -0.16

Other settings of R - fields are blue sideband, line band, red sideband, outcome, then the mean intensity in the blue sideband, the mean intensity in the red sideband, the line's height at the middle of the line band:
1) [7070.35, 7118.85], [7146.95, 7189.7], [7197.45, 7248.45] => 0.6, 4.39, 4.45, 4.43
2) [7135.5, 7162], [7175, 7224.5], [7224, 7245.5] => 0.4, 4.48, 4.41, 4.44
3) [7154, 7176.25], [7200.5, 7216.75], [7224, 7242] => -0.1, 4.47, 4.42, 4.44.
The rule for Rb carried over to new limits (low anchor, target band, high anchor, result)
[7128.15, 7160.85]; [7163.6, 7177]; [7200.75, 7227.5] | 0.2 angstroms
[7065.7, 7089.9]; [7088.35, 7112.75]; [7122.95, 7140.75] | 1.1 angstroms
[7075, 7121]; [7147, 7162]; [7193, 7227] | 0.2 angstroms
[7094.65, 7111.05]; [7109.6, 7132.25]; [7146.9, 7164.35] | 0.1 angstroms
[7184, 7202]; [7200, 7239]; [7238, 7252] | 0.0 angstroms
